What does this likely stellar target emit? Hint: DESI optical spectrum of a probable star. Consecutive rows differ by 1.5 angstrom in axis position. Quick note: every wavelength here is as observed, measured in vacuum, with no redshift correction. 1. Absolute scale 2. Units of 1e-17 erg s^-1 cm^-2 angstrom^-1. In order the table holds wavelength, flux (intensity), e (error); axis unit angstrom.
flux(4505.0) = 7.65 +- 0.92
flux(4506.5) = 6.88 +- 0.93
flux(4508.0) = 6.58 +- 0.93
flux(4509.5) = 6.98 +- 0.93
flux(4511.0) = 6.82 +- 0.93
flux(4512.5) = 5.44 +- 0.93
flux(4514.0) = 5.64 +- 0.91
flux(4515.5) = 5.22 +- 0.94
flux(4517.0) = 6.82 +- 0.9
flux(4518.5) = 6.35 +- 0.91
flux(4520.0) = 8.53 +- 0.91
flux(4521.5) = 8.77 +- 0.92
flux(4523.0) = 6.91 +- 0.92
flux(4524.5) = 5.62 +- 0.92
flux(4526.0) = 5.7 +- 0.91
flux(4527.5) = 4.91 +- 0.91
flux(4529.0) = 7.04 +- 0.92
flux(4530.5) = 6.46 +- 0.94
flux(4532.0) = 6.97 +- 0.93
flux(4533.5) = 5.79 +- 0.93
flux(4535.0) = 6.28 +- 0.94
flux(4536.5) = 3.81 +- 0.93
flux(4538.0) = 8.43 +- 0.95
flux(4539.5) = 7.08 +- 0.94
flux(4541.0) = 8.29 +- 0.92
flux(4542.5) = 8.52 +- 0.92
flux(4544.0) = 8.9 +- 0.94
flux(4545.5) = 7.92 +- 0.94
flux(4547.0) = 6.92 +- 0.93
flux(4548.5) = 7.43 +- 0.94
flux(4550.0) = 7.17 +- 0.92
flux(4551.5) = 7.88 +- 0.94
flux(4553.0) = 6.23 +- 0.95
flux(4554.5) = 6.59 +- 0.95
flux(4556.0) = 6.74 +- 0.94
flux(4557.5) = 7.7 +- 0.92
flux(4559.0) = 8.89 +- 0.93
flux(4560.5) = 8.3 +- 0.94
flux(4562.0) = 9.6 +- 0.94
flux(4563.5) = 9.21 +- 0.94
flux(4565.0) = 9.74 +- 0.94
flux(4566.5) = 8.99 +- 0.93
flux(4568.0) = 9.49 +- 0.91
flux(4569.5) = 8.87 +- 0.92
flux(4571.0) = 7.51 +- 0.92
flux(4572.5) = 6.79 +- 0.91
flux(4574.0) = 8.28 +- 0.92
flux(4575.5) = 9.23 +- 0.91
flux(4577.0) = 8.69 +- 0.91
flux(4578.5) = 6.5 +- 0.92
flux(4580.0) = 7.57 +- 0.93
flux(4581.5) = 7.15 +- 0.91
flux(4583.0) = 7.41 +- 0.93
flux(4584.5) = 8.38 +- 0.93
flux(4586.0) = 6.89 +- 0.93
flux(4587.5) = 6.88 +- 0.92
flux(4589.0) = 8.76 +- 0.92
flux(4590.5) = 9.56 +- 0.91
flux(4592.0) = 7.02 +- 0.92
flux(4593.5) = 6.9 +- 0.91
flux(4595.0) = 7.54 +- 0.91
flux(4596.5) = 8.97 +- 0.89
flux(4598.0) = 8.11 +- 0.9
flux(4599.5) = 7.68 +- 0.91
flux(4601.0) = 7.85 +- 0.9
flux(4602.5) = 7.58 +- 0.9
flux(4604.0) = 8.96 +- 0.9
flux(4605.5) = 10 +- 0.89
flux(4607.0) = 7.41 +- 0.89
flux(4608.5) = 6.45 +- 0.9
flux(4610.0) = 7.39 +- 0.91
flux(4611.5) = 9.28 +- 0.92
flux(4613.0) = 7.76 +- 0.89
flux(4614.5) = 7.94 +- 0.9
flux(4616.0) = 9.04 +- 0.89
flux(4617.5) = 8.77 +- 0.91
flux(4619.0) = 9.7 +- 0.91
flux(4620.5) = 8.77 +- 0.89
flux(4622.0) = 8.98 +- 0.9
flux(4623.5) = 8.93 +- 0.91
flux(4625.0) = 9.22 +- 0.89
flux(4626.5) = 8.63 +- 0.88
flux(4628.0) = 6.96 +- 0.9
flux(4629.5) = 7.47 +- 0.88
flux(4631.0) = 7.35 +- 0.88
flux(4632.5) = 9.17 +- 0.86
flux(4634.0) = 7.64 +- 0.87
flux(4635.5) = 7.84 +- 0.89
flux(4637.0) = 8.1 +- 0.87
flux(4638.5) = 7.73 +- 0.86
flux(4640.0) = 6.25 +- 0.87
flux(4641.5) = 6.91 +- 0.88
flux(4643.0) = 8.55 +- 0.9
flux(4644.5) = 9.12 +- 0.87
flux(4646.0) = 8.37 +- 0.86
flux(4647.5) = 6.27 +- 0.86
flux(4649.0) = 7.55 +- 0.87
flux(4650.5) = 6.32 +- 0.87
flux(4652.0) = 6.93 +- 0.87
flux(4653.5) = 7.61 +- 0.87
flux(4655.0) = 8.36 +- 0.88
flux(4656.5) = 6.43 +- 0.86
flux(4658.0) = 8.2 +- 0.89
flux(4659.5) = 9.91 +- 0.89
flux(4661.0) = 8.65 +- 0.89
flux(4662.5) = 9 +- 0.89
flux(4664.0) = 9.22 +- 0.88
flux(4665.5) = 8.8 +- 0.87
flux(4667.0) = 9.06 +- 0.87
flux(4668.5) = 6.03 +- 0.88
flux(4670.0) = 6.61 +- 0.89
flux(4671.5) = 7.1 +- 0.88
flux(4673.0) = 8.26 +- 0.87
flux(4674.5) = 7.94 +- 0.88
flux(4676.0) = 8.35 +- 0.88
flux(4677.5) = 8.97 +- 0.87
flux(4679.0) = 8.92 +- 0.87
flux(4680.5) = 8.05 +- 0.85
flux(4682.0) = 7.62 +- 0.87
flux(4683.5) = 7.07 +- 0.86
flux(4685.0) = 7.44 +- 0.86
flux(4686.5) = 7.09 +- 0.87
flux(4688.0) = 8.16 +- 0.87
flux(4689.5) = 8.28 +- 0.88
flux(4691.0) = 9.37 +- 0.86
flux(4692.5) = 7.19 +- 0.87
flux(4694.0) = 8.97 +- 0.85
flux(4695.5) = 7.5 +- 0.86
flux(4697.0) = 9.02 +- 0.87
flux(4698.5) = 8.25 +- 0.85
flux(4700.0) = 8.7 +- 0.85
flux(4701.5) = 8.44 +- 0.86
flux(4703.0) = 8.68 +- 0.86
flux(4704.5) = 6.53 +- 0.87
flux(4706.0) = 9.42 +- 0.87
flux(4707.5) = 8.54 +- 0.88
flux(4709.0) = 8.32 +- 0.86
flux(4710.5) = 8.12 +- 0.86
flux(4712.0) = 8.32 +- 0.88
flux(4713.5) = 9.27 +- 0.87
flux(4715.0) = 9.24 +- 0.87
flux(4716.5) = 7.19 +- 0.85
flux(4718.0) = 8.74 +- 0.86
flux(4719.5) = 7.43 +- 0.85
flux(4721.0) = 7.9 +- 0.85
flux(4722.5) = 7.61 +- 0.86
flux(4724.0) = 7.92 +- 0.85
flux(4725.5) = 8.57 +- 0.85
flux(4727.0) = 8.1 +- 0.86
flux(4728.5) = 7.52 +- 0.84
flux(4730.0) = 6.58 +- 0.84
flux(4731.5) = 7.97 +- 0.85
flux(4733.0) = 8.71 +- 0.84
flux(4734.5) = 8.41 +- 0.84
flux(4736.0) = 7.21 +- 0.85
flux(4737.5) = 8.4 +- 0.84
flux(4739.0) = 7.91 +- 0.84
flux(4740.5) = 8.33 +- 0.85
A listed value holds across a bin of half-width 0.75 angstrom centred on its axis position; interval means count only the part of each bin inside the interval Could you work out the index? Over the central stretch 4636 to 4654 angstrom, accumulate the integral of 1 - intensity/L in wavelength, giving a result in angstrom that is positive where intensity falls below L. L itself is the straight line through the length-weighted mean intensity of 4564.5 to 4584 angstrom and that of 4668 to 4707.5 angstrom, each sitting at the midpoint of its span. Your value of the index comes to 1.3 angstrom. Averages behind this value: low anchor 8.15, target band 7.48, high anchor 8.02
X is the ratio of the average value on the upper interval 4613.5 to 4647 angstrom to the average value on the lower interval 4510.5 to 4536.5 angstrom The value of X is 1.30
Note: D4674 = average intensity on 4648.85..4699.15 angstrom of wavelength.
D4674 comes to 8.01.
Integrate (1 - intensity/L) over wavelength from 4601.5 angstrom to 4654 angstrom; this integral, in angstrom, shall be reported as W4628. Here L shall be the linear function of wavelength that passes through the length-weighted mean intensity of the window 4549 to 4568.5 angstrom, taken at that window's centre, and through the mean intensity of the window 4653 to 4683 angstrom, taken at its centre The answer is 0.8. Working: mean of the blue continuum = 8.17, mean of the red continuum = 8.15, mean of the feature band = 8.03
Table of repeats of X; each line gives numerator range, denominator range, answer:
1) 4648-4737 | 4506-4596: 1.09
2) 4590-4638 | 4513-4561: 1.18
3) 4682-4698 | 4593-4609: 1.00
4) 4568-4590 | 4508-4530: 1.21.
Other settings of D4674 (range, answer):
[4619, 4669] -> 8.05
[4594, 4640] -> 8.2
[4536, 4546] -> 7.65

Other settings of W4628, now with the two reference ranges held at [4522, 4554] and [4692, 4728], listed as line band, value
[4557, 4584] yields -4.5 angstrom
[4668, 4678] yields 0.4 angstrom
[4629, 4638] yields -0.3 angstrom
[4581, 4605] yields -1.8 angstrom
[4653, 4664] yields -0.8 angstrom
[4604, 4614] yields -0.9 angstrom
